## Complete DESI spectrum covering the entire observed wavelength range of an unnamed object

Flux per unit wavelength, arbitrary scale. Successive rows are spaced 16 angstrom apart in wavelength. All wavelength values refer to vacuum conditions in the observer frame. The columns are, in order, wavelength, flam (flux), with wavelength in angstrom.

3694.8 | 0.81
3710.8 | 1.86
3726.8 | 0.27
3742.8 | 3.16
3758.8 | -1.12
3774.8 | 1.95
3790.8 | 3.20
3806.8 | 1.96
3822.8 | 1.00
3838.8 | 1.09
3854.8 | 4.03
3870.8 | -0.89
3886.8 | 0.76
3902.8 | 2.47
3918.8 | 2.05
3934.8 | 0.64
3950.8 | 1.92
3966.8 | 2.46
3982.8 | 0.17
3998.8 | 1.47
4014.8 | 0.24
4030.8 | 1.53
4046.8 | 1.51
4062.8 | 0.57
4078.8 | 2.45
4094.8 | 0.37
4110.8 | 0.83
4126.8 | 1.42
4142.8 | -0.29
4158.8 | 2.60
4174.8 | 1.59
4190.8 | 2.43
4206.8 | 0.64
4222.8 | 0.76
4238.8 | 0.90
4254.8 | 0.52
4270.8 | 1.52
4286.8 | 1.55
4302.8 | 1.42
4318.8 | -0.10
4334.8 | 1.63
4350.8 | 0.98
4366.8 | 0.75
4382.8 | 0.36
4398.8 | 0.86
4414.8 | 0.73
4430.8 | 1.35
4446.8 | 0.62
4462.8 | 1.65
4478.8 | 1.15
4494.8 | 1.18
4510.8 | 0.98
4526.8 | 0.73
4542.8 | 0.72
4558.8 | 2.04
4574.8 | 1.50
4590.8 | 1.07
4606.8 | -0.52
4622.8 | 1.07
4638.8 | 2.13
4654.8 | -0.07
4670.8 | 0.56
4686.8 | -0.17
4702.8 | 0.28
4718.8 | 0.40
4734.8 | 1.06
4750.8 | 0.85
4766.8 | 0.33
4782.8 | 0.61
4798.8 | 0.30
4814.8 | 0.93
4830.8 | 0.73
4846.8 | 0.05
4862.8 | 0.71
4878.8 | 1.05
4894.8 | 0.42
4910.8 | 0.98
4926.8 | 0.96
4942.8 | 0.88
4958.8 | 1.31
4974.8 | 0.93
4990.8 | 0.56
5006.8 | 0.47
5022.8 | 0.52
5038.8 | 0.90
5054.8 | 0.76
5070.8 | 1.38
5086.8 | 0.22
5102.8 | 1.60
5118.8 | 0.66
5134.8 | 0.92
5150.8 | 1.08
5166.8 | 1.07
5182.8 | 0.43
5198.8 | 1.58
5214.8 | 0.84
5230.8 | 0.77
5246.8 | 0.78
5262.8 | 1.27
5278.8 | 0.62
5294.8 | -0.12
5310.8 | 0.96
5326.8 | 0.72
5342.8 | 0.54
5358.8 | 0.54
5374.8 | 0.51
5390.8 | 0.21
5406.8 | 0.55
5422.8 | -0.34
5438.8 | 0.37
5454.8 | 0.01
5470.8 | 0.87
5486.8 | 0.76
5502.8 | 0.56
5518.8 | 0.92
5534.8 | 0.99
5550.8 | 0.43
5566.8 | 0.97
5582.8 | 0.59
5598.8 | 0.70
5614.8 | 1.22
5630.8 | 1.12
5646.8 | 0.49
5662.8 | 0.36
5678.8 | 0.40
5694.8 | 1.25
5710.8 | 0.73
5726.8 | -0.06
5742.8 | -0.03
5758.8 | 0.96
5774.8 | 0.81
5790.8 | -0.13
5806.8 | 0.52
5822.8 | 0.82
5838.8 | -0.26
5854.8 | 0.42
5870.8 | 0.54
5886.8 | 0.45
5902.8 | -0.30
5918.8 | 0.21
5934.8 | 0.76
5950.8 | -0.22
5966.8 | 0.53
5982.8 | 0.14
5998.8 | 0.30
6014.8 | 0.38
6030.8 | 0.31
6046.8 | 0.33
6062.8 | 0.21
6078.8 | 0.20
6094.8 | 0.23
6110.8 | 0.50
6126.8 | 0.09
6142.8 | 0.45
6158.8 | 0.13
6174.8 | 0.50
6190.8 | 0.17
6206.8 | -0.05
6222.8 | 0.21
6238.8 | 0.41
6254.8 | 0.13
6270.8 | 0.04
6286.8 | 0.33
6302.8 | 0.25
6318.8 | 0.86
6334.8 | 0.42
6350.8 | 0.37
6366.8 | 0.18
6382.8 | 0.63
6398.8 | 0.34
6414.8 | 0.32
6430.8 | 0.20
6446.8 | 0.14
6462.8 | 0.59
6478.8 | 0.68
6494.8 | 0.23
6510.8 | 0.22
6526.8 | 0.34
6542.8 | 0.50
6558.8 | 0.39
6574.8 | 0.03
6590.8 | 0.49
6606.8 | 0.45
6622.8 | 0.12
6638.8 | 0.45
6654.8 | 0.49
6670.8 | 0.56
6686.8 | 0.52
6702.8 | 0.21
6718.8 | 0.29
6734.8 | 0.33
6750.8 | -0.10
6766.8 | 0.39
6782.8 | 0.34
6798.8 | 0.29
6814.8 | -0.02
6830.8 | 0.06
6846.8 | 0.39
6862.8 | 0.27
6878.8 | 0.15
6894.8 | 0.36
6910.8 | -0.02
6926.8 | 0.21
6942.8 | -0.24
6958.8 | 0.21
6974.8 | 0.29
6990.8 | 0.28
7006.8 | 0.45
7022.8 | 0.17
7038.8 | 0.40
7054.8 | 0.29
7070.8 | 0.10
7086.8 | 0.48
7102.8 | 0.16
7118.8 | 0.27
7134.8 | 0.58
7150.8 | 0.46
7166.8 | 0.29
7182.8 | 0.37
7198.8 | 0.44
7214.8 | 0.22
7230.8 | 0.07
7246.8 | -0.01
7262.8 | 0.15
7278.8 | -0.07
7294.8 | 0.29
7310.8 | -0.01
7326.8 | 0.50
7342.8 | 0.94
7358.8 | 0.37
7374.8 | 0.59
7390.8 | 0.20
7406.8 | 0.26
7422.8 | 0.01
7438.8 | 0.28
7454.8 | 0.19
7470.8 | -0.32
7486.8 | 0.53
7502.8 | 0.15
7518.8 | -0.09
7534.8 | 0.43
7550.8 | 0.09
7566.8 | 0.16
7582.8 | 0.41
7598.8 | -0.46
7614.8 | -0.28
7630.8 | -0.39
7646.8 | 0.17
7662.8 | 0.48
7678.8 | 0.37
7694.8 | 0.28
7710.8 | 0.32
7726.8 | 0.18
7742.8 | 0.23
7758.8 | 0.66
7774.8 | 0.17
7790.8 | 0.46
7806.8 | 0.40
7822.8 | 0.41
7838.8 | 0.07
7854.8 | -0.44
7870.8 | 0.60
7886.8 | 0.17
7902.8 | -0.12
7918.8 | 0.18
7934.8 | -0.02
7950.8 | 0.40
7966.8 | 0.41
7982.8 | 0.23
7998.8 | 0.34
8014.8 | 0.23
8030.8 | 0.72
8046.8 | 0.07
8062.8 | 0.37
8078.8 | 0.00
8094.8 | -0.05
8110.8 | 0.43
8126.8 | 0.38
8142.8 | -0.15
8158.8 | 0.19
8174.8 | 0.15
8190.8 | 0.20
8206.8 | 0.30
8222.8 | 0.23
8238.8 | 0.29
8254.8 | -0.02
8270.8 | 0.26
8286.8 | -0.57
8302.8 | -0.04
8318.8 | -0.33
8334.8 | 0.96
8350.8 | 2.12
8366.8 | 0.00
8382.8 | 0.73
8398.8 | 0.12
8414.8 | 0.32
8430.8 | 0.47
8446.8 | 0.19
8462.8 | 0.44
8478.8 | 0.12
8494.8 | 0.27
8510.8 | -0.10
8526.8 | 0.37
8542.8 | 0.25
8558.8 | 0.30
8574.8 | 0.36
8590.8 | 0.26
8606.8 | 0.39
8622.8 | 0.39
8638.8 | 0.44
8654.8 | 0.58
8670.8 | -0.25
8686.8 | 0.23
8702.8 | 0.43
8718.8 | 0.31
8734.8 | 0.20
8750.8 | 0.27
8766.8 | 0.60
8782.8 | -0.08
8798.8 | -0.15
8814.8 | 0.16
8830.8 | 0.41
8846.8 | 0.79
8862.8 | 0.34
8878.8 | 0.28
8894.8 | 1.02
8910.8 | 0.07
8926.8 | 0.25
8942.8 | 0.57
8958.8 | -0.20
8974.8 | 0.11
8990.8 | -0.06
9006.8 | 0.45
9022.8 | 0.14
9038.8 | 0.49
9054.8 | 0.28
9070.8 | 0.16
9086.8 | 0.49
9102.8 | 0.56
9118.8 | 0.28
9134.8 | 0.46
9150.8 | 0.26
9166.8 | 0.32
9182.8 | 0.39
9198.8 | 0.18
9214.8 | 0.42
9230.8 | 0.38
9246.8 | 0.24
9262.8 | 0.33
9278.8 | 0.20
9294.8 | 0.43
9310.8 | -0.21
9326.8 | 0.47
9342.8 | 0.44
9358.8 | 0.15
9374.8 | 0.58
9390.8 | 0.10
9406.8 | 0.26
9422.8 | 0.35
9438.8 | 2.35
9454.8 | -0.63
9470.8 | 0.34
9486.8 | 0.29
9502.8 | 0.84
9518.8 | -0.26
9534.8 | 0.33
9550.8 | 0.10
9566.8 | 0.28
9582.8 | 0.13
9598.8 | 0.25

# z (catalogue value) 1.238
